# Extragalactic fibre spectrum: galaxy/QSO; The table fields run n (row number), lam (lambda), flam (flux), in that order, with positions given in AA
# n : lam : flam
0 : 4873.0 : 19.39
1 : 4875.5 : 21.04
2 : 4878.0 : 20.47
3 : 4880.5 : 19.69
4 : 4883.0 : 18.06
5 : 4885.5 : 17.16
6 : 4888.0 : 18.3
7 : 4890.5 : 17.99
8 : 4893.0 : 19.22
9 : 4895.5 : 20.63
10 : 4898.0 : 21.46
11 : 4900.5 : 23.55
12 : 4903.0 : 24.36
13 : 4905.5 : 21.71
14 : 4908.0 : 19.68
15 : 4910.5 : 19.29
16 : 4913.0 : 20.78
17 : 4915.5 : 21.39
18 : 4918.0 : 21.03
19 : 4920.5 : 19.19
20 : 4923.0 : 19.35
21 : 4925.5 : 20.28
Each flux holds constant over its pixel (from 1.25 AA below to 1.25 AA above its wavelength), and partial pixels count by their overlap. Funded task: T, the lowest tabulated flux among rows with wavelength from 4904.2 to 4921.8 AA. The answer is 19.19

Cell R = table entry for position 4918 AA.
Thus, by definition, 21.03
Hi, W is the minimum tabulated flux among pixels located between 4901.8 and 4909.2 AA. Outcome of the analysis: 19.68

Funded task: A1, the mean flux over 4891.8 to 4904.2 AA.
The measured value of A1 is 21.8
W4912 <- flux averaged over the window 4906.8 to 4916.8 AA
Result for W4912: 20.3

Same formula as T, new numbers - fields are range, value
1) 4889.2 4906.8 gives 17.99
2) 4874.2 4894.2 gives 17.16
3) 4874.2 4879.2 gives 20.47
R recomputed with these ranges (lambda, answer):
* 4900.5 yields 23.55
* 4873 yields 19.39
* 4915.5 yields 21.39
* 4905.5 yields 21.71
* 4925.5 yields 20.28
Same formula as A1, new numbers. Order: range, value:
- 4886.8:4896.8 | 19.1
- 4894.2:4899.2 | 21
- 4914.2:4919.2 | 21.2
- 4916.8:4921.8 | 20.1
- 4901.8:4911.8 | 21.2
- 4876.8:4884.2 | 19.4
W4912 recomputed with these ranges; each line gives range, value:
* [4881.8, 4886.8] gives 17.6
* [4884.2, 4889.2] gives 17.7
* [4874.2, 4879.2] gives 20.7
